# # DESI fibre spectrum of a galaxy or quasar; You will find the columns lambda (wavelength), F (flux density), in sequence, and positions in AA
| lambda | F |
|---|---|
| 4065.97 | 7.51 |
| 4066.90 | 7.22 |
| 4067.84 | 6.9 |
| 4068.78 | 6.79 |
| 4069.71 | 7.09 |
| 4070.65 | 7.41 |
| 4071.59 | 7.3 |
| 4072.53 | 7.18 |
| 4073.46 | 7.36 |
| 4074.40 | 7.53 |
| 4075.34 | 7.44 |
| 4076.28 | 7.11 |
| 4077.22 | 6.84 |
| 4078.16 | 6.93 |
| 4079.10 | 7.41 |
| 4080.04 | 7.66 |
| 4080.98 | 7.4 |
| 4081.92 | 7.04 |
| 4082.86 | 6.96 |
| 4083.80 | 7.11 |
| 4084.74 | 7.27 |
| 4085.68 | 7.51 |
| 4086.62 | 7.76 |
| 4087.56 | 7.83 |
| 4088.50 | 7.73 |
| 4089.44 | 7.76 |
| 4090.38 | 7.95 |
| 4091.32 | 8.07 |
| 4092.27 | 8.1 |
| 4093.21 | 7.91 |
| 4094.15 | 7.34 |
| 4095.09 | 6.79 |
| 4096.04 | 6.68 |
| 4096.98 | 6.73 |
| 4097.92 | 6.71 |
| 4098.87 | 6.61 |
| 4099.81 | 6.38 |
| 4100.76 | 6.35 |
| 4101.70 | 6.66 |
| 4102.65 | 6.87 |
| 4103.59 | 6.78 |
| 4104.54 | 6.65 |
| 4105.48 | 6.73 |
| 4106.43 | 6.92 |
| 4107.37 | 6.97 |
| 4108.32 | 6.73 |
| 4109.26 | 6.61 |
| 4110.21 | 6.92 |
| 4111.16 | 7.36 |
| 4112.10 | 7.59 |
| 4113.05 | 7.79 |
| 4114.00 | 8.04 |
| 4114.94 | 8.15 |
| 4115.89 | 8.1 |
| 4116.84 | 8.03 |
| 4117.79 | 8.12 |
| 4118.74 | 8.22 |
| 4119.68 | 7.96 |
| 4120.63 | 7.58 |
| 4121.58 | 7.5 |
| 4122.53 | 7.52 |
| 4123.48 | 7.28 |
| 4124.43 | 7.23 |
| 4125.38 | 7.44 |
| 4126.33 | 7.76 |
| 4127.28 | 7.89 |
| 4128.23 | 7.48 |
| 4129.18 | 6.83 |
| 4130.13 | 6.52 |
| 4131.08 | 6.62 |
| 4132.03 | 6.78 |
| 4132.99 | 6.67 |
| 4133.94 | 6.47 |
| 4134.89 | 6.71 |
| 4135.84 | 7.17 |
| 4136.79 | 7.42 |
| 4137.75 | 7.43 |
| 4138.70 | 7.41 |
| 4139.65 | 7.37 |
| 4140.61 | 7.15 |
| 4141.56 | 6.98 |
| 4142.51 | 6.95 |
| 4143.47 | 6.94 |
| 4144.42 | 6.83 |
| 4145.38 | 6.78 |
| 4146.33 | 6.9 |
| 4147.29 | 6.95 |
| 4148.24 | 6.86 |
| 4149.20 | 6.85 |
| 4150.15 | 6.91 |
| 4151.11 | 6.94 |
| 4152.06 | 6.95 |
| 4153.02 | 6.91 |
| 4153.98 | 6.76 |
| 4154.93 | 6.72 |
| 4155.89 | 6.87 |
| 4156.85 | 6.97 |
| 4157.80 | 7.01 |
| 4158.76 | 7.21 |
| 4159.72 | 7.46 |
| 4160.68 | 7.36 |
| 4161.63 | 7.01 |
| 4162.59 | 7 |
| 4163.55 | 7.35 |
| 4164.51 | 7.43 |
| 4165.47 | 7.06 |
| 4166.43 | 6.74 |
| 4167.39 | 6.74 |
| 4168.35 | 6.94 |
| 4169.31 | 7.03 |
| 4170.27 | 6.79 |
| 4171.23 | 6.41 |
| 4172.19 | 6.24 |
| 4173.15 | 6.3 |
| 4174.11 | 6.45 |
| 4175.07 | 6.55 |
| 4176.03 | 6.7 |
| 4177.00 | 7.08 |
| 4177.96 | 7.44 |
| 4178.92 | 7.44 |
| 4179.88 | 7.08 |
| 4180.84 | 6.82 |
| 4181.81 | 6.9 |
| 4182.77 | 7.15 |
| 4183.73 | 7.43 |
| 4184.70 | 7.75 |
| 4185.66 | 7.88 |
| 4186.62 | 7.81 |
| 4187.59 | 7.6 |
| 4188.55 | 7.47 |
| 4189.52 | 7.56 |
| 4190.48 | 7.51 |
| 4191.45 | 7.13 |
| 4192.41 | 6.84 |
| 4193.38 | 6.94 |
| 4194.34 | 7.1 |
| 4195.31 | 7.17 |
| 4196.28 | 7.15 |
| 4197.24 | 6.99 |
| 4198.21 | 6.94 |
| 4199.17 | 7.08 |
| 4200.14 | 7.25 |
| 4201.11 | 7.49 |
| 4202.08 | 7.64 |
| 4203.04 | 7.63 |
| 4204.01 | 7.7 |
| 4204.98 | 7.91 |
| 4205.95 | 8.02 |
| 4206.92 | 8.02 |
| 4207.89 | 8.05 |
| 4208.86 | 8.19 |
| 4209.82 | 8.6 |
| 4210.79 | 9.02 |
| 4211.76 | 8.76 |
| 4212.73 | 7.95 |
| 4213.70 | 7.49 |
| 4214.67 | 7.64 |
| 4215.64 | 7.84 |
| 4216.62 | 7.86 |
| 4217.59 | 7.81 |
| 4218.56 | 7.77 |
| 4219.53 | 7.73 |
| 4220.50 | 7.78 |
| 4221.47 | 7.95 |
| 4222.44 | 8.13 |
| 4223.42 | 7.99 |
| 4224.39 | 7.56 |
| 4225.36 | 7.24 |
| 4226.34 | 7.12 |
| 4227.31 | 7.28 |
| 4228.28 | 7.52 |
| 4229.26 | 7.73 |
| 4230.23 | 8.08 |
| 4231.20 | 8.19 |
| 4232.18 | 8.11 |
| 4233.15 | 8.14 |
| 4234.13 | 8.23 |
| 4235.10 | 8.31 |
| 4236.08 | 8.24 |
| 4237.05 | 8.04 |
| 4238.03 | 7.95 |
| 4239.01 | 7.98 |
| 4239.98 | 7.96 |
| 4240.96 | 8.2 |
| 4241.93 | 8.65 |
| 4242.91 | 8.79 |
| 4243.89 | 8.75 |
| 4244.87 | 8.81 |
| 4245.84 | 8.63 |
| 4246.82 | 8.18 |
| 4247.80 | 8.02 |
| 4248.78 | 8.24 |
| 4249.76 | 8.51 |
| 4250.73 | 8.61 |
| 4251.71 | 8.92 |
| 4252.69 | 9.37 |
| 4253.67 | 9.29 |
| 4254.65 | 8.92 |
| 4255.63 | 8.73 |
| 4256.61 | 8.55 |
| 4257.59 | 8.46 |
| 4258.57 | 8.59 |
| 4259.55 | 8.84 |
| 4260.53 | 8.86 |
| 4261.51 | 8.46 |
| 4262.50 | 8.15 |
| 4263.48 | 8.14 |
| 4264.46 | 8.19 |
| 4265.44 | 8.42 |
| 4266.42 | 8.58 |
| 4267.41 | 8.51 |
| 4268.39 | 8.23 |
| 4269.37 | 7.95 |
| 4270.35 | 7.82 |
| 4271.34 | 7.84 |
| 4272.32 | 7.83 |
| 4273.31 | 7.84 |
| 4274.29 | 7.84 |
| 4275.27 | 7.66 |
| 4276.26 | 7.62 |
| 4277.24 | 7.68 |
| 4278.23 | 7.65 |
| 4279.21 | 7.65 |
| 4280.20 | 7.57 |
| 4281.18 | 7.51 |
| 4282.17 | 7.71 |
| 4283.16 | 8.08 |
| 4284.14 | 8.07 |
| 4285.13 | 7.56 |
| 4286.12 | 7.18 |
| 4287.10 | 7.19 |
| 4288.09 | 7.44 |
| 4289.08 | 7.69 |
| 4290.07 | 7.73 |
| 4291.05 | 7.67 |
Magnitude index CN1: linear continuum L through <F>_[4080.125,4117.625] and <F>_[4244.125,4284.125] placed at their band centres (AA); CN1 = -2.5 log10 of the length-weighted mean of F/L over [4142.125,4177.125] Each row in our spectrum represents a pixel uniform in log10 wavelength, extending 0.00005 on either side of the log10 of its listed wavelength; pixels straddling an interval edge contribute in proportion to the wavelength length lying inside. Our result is 0.111 mag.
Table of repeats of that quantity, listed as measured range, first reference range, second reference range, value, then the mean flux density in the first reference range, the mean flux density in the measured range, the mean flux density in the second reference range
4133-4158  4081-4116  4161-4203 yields 0.03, 7.22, 6.97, 7.11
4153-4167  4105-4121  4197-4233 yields 0.09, 7.52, 7.06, 7.79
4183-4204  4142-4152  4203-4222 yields 0.05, 6.9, 7.36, 7.99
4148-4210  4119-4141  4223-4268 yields 0.07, 7.24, 7.18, 8.31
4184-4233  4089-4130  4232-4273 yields 0.05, 7.32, 7.68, 8.4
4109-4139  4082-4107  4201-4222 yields -0.01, 7.16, 7.4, 7.96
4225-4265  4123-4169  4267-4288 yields -0.10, 7.04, 8.32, 7.75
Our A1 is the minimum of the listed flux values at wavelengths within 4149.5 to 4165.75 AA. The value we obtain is 6.72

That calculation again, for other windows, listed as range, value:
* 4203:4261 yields 7.12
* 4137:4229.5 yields 6.24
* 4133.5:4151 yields 6.47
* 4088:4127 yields 6.35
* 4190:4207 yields 6.84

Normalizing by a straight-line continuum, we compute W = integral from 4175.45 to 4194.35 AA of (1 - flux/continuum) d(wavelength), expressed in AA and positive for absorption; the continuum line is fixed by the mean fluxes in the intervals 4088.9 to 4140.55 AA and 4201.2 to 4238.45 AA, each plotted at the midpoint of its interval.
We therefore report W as 1.0 AA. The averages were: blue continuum 7.25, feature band 7.28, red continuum 7.92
